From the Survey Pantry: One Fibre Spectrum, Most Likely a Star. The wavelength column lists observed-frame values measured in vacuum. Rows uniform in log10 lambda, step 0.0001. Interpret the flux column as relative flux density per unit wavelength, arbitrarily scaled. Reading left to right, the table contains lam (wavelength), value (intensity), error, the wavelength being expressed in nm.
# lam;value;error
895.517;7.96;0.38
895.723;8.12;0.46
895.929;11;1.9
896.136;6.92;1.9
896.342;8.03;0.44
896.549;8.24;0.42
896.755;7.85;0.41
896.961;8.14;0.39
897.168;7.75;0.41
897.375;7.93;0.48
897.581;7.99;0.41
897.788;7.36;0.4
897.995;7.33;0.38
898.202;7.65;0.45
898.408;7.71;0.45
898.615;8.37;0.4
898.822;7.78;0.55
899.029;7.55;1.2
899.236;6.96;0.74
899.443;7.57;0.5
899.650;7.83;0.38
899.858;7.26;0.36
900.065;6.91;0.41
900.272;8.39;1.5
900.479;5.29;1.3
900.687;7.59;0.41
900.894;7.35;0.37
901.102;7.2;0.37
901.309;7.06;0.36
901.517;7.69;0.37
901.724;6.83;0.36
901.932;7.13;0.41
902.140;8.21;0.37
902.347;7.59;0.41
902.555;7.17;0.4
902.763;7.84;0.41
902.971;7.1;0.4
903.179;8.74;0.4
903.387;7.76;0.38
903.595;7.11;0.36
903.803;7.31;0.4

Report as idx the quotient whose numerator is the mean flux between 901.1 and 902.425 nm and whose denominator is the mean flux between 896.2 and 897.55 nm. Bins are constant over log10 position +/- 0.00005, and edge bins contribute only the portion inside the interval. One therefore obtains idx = 0.9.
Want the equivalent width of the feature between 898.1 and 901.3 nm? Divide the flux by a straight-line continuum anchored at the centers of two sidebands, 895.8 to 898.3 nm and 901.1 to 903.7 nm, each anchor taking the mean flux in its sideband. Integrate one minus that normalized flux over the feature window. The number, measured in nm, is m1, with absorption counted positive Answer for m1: 0.14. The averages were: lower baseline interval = 8.02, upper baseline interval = 7.51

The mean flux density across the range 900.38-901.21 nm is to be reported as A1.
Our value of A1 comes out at 6.87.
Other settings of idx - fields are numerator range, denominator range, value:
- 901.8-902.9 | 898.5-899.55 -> 0.99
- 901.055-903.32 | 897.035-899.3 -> 0.98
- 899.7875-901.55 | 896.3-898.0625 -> 0.91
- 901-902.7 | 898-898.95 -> 0.94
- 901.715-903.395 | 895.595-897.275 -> 0.92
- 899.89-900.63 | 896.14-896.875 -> 0.88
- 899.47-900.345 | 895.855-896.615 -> 0.89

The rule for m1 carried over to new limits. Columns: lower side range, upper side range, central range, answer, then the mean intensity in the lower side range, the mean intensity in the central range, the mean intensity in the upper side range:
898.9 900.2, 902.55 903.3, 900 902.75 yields 0.11 nm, 7.38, 7.29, 7.78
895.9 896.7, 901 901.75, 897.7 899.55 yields 0.05 nm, 8.27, 7.59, 7.24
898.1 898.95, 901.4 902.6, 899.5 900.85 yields 0.08 nm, 7.87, 7.23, 7.45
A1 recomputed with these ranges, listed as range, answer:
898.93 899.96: 7.43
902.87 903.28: 7.92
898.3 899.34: 7.68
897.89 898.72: 7.77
